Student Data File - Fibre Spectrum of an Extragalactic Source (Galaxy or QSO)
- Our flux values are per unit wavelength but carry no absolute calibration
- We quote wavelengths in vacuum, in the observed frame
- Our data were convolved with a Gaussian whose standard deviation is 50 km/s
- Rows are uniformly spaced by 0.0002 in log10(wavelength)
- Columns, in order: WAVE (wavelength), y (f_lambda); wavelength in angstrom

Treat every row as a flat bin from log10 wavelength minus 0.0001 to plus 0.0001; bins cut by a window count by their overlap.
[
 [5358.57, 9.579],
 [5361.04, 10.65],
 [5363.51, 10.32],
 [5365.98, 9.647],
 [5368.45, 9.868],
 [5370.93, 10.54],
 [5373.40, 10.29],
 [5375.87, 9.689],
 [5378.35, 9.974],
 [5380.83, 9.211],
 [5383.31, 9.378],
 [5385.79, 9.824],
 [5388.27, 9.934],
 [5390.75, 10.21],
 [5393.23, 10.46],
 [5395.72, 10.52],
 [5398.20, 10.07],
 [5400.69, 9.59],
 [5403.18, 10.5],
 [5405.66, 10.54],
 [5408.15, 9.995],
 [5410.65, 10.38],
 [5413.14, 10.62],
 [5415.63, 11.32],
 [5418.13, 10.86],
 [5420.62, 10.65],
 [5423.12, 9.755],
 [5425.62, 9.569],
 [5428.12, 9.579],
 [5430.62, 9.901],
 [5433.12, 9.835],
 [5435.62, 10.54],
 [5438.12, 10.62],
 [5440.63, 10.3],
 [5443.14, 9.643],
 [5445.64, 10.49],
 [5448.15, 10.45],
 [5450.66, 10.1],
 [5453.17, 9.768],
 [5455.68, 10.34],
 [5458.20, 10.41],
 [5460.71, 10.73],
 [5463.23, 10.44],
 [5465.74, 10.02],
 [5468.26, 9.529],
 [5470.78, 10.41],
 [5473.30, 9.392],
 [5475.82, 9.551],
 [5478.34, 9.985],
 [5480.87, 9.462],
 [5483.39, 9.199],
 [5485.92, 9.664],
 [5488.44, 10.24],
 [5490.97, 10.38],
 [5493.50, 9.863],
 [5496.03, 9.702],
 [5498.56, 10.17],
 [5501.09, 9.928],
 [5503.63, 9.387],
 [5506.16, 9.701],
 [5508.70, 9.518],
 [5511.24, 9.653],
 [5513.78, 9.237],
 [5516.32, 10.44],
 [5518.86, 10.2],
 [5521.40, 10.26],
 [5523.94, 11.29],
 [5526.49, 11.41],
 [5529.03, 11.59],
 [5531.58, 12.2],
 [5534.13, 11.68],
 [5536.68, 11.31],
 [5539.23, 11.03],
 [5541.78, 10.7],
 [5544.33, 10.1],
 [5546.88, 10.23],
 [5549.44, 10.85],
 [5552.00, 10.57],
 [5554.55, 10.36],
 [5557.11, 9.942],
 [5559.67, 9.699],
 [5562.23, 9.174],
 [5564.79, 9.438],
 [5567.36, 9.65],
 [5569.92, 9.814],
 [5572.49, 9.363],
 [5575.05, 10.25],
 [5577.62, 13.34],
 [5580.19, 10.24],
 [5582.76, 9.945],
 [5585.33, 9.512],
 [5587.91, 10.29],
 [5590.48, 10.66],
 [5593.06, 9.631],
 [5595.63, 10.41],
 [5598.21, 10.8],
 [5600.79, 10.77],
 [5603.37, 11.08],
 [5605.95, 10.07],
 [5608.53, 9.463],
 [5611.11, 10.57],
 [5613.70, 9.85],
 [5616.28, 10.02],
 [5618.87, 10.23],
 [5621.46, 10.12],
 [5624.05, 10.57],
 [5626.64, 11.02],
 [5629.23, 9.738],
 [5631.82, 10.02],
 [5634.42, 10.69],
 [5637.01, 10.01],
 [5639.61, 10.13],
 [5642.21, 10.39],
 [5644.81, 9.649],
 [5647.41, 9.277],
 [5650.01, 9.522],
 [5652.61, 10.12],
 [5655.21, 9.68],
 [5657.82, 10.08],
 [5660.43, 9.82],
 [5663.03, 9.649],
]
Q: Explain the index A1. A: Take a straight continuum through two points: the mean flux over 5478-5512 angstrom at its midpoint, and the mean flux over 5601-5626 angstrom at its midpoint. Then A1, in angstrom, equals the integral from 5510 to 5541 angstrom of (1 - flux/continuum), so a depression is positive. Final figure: -3.0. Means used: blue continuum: 9.77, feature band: 10.9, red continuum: 10.3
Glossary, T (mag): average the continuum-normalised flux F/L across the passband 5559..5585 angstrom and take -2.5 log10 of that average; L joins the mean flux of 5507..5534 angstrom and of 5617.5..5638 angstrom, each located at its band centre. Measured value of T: 0.04 mag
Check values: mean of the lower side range 10.6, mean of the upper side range 10.3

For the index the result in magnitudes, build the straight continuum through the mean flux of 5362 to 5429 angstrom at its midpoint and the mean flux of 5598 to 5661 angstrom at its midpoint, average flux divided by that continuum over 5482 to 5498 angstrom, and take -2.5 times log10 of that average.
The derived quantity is 0.03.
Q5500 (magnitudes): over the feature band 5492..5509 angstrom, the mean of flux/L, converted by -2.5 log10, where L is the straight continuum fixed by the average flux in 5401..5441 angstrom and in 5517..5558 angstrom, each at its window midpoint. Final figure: 0.10 mag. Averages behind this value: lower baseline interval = 10.3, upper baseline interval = 10.9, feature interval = 9.77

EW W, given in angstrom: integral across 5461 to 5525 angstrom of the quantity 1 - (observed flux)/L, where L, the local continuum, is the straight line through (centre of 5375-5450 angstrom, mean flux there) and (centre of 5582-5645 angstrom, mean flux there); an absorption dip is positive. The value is 1.7 angstrom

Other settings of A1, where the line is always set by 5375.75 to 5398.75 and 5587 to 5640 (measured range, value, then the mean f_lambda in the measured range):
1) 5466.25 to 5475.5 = 0.3 angstrom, 9.77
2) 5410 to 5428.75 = -0.7 angstrom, 10.4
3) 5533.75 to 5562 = -0.9 angstrom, 10.5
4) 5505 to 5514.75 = 0.6 angstrom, 9.53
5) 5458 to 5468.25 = -0.2 angstrom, 10.3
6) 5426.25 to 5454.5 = -0.2 angstrom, 10.1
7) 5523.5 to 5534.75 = -1.7 angstrom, 11.7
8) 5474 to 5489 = 0.7 angstrom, 9.65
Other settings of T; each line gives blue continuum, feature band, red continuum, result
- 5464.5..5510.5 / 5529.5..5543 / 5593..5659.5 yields -0.15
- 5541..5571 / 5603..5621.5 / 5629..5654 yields -0.02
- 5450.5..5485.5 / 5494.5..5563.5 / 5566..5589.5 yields -0.03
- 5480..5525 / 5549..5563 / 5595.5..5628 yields 0.01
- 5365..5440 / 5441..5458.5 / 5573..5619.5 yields 0.00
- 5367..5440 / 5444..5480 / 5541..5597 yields 0.01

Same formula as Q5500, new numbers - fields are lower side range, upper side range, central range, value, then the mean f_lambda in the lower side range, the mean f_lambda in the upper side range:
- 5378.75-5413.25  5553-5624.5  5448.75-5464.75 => -0.02 mag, 10.1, 10.2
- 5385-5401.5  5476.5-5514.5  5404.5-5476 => -0.03 mag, 10.1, 9.74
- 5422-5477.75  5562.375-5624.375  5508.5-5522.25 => 0.03 mag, 10.1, 10.2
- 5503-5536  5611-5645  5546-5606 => 0.01 mag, 10.5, 10.2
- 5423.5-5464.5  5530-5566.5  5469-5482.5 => 0.06 mag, 10.2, 10.5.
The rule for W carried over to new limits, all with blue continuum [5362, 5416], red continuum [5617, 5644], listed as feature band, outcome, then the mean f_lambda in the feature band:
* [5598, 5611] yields -0.21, 10.4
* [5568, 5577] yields 0.15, 10.1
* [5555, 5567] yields 0.71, 9.62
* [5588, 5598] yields -0.05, 10.3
